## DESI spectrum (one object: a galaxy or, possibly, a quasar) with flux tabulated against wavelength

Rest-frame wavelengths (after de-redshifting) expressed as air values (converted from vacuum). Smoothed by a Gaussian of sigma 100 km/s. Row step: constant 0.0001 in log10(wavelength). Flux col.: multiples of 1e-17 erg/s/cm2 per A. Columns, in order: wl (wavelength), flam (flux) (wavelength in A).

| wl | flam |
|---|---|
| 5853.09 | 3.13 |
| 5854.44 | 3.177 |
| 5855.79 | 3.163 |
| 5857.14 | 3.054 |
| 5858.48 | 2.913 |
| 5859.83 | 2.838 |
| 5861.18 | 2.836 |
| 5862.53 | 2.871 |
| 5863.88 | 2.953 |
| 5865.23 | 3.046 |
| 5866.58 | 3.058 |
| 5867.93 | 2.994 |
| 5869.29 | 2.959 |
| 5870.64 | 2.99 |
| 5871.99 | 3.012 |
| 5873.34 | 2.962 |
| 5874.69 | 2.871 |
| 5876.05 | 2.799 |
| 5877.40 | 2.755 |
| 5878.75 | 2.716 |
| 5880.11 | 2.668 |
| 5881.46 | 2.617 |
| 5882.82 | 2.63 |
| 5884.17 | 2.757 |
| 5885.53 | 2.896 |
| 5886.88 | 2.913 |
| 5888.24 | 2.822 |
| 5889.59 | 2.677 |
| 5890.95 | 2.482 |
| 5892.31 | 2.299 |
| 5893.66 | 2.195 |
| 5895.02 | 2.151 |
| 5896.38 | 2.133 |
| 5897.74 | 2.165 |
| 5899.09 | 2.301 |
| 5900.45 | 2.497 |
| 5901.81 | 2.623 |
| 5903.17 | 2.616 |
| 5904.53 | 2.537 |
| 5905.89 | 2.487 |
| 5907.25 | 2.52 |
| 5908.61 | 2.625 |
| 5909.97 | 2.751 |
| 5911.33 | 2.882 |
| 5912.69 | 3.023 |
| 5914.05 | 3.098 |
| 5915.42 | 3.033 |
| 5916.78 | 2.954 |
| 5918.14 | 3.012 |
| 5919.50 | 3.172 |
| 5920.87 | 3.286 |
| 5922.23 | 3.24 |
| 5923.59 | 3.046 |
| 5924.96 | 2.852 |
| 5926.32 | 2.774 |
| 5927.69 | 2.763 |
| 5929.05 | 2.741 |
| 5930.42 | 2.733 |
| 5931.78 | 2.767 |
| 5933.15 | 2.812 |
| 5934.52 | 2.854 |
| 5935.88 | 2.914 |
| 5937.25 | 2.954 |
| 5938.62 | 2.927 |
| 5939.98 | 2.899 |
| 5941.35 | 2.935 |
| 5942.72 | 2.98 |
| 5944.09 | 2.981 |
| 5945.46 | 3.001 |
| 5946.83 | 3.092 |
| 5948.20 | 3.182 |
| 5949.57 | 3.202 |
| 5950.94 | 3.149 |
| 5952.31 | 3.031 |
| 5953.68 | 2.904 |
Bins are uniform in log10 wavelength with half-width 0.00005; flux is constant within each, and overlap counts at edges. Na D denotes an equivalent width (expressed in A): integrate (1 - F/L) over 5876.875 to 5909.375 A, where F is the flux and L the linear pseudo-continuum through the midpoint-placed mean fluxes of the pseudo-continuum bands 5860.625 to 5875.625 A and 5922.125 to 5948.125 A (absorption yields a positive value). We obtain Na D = 4.4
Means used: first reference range 2.96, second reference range 2.91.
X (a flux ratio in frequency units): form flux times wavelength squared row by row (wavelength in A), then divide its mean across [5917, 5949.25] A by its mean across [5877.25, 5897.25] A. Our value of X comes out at 1.17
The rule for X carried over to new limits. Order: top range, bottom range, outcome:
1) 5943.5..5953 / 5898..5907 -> 1.26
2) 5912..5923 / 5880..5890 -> 1.14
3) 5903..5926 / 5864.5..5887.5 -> 1.03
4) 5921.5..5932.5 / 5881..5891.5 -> 1.07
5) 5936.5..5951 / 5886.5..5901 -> 1.27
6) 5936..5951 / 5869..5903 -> 1.17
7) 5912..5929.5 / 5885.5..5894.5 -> 1.17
